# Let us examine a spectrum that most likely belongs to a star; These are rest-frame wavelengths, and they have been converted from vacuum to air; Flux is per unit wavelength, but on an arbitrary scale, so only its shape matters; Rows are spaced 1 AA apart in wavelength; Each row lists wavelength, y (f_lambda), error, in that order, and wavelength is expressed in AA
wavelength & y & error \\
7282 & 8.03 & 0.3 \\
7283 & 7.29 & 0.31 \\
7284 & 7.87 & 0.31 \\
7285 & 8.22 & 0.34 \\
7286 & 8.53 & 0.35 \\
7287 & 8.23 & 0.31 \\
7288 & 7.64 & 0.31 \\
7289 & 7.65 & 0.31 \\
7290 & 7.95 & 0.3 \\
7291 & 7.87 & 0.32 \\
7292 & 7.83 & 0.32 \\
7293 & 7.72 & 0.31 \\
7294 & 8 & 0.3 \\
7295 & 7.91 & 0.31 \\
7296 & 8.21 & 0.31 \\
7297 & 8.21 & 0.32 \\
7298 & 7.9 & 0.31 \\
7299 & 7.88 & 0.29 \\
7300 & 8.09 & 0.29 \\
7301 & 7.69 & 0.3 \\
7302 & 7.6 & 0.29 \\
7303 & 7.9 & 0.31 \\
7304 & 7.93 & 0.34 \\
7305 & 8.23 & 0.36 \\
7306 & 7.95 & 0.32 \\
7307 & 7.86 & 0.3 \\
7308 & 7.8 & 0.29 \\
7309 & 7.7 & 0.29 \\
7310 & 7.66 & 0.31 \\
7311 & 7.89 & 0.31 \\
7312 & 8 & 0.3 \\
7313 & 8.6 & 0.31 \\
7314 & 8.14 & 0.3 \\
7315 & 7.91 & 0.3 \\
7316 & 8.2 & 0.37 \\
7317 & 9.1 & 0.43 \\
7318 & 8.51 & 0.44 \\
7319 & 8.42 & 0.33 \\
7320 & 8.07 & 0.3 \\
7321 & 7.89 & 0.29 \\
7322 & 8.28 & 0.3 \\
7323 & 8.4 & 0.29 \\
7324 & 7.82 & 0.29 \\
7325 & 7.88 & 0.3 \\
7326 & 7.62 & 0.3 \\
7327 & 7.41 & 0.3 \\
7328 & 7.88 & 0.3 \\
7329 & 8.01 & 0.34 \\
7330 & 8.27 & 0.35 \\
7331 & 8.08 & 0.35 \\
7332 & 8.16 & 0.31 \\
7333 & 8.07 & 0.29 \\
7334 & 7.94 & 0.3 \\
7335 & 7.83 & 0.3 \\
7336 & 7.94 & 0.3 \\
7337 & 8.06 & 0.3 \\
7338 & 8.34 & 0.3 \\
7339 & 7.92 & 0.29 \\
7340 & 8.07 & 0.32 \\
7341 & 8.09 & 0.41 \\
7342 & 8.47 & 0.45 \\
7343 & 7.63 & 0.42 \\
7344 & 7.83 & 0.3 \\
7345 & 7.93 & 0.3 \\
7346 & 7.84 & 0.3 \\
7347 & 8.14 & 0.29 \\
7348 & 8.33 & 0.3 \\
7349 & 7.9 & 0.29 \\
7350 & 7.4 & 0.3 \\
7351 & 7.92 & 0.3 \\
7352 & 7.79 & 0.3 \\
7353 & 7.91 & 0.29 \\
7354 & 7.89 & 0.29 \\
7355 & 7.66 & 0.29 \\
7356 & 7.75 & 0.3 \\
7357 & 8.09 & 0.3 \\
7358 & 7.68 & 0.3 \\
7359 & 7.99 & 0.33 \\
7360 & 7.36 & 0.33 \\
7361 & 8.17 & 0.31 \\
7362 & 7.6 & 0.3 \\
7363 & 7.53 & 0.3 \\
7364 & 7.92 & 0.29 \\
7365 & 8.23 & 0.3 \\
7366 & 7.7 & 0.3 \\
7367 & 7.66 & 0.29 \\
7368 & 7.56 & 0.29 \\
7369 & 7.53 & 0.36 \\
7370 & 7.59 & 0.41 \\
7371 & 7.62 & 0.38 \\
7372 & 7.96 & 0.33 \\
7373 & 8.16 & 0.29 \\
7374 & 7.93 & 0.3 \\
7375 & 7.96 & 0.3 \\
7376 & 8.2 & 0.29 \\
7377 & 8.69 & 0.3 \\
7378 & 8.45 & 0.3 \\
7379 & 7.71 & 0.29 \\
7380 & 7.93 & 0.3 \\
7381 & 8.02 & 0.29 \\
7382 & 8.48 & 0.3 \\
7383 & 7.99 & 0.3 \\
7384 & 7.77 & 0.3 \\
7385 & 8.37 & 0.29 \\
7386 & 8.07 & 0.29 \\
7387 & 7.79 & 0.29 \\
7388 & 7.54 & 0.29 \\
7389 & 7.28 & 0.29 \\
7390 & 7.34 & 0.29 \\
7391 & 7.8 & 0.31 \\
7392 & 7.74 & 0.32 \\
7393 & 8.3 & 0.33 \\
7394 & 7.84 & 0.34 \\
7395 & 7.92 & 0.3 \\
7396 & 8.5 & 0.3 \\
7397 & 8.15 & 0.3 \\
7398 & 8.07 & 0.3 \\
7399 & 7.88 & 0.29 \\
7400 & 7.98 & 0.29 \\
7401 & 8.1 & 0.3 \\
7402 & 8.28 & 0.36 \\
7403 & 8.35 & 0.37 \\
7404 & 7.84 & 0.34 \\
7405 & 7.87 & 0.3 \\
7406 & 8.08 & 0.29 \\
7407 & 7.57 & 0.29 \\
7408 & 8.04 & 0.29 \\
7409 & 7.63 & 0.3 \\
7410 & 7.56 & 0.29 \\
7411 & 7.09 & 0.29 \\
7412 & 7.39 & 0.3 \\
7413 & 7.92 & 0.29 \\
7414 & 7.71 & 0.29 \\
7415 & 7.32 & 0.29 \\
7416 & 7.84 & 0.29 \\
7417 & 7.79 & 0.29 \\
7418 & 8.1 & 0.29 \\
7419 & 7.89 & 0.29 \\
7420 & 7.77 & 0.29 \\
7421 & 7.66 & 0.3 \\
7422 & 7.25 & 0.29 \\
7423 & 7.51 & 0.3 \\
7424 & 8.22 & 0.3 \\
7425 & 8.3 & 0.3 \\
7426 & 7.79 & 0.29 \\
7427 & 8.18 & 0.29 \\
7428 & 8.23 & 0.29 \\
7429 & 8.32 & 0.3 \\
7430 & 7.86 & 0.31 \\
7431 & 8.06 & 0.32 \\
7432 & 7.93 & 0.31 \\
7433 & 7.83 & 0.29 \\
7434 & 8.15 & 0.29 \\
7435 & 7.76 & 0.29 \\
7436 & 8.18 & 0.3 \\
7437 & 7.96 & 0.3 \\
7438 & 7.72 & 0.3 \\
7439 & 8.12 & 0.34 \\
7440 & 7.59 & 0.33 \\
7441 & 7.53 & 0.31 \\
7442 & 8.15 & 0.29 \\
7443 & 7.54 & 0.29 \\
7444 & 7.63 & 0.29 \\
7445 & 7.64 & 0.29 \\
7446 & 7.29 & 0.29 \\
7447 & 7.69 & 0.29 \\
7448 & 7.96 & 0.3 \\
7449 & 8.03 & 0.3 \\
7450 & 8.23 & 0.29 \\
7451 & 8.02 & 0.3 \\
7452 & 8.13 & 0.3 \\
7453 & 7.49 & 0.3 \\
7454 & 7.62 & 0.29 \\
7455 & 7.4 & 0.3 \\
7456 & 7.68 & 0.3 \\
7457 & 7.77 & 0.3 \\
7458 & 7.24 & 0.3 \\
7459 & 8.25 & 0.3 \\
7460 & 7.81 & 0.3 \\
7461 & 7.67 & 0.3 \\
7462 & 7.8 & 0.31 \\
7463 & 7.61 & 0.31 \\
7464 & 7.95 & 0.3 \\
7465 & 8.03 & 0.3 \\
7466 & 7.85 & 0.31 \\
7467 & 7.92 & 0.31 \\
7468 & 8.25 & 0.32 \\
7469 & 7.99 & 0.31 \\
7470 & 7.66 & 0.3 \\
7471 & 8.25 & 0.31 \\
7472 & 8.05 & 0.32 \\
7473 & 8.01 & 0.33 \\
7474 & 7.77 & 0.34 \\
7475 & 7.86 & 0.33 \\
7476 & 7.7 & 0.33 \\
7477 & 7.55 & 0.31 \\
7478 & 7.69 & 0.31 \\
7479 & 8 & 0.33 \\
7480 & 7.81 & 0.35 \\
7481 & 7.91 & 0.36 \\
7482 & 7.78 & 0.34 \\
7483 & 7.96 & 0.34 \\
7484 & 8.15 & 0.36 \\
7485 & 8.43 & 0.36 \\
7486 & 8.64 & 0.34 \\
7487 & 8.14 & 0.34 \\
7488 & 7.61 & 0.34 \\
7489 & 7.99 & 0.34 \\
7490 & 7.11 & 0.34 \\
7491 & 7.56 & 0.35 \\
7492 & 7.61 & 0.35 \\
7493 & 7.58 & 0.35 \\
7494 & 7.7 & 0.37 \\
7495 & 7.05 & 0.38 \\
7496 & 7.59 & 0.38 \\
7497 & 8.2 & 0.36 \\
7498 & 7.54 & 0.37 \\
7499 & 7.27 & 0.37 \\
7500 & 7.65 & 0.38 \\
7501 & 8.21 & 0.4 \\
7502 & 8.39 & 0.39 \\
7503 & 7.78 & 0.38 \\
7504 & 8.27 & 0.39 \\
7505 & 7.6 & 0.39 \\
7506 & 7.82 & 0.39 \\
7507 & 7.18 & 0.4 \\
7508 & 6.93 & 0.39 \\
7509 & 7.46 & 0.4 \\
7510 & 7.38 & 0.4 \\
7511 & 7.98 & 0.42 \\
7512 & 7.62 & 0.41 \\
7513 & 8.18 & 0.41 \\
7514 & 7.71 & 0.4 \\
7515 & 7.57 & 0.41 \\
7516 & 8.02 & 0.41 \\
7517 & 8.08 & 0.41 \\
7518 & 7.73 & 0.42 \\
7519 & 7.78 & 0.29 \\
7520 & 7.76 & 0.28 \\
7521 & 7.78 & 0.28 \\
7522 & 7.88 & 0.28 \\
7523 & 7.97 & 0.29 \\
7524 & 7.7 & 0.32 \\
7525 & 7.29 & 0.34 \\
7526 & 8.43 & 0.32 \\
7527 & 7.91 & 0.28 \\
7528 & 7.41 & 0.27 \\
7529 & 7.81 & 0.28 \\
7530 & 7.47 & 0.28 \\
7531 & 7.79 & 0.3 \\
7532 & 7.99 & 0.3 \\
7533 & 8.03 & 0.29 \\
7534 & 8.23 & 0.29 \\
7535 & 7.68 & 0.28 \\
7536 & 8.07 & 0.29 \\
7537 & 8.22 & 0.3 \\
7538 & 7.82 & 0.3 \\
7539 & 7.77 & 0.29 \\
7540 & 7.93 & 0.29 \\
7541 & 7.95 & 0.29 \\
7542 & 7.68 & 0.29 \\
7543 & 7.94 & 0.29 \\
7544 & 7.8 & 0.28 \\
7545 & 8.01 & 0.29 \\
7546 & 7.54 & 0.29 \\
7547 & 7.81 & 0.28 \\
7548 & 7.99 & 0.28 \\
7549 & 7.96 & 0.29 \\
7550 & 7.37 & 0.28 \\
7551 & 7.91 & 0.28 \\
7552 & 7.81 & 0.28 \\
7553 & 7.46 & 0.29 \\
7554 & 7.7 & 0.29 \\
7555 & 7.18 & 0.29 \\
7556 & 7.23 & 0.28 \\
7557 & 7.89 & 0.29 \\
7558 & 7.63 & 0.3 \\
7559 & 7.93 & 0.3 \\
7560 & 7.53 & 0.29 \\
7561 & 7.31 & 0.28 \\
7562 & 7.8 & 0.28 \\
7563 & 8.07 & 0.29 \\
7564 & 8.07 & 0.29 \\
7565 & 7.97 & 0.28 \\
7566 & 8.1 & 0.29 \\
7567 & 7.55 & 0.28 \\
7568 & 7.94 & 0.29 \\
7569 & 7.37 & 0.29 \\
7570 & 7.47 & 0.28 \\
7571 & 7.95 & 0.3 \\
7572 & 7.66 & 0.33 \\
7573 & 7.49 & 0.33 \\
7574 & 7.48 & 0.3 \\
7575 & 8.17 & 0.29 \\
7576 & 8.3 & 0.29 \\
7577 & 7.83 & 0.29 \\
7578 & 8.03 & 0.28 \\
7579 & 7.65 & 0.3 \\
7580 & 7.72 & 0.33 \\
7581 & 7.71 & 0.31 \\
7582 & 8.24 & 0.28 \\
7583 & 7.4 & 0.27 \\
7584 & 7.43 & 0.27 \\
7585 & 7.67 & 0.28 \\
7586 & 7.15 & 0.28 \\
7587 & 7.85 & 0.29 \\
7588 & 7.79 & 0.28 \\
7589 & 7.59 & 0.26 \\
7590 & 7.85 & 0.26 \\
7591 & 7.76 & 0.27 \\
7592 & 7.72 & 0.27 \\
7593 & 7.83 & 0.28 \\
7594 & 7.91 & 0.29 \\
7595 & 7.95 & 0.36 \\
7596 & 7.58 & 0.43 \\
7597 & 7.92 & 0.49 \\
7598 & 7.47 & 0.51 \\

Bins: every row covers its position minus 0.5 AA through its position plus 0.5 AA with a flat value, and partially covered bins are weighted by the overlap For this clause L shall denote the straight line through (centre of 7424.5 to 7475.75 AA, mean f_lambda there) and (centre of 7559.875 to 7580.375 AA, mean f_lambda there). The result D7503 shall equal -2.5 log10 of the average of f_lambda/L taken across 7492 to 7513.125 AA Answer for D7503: 0.02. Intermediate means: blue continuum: 7.88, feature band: 7.67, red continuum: 7.79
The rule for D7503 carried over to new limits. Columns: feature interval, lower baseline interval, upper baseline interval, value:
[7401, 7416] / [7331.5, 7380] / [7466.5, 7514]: 0.01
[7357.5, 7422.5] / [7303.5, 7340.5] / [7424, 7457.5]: 0.01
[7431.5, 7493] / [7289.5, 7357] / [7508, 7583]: 0.00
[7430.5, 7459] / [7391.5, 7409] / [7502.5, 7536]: 0.02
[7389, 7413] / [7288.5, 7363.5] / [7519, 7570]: 0.00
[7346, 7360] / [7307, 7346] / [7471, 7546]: 0.02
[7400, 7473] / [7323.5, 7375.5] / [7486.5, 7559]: 0.00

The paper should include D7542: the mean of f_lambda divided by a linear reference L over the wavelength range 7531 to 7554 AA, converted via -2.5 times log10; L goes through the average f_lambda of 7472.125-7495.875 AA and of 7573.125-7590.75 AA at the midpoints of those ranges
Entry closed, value -0.01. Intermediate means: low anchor 7.81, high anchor 7.75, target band 7.86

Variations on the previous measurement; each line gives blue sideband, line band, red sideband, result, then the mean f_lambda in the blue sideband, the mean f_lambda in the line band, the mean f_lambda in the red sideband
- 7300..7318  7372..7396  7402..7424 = -0.02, 8.03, 7.98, 7.75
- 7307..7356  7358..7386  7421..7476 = 0.00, 8.01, 7.93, 7.86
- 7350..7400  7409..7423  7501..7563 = 0.03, 7.89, 7.63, 7.77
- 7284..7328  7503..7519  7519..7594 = 0.02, 8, 7.71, 7.77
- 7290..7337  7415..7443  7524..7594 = 0.00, 8.01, 7.9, 7.77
